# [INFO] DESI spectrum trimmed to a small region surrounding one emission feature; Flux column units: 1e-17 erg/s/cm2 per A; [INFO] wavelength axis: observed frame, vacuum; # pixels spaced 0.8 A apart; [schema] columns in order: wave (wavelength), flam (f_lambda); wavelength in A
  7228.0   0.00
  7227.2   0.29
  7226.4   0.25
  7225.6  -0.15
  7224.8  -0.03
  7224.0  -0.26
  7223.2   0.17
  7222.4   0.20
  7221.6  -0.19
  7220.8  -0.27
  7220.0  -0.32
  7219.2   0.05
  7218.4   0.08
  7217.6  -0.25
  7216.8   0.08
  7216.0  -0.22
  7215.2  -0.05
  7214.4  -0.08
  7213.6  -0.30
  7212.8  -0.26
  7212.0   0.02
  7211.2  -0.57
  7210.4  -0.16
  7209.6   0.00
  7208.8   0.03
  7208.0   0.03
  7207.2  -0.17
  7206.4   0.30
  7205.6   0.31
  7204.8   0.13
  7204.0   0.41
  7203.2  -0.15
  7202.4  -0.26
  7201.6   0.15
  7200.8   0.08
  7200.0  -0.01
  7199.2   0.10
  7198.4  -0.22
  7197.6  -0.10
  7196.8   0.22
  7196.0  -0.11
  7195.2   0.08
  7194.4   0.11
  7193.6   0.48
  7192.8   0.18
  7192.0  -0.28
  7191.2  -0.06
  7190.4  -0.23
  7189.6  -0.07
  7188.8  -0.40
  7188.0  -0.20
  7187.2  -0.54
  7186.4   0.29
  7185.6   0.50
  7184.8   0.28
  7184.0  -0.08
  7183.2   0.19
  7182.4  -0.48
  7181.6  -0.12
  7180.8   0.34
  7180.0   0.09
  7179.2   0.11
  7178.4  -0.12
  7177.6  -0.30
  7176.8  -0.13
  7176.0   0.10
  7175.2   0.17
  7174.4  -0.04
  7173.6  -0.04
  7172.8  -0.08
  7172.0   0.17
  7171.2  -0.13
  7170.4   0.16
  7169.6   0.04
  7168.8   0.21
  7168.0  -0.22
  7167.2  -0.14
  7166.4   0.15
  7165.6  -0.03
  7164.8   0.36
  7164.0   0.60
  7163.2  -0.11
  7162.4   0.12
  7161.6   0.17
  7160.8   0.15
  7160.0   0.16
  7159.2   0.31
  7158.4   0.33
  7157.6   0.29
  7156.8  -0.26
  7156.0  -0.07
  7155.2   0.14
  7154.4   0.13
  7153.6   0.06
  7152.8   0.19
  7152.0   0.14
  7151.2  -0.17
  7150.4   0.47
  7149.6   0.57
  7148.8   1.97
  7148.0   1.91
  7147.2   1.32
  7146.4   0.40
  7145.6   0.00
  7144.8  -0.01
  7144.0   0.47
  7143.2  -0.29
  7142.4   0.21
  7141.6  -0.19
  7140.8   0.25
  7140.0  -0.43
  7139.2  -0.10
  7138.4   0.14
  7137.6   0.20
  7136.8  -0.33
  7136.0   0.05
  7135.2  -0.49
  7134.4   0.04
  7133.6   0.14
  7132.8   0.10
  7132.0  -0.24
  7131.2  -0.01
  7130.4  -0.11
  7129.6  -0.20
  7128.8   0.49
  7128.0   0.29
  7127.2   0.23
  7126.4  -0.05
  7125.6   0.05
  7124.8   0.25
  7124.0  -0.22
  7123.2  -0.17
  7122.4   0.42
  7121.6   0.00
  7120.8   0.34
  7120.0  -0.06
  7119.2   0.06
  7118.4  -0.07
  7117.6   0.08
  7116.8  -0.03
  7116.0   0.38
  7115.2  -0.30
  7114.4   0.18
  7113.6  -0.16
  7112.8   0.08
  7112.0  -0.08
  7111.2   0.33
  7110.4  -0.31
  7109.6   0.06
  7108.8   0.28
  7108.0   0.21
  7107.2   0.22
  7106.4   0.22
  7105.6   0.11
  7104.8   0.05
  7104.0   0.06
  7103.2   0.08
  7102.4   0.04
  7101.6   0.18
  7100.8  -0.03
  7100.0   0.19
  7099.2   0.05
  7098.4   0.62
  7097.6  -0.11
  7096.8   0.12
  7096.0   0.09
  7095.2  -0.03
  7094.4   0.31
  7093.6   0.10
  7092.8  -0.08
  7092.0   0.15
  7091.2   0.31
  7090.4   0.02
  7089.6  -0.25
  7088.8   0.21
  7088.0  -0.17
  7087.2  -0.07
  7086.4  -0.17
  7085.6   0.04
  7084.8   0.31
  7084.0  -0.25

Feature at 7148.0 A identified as [O III] 5007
